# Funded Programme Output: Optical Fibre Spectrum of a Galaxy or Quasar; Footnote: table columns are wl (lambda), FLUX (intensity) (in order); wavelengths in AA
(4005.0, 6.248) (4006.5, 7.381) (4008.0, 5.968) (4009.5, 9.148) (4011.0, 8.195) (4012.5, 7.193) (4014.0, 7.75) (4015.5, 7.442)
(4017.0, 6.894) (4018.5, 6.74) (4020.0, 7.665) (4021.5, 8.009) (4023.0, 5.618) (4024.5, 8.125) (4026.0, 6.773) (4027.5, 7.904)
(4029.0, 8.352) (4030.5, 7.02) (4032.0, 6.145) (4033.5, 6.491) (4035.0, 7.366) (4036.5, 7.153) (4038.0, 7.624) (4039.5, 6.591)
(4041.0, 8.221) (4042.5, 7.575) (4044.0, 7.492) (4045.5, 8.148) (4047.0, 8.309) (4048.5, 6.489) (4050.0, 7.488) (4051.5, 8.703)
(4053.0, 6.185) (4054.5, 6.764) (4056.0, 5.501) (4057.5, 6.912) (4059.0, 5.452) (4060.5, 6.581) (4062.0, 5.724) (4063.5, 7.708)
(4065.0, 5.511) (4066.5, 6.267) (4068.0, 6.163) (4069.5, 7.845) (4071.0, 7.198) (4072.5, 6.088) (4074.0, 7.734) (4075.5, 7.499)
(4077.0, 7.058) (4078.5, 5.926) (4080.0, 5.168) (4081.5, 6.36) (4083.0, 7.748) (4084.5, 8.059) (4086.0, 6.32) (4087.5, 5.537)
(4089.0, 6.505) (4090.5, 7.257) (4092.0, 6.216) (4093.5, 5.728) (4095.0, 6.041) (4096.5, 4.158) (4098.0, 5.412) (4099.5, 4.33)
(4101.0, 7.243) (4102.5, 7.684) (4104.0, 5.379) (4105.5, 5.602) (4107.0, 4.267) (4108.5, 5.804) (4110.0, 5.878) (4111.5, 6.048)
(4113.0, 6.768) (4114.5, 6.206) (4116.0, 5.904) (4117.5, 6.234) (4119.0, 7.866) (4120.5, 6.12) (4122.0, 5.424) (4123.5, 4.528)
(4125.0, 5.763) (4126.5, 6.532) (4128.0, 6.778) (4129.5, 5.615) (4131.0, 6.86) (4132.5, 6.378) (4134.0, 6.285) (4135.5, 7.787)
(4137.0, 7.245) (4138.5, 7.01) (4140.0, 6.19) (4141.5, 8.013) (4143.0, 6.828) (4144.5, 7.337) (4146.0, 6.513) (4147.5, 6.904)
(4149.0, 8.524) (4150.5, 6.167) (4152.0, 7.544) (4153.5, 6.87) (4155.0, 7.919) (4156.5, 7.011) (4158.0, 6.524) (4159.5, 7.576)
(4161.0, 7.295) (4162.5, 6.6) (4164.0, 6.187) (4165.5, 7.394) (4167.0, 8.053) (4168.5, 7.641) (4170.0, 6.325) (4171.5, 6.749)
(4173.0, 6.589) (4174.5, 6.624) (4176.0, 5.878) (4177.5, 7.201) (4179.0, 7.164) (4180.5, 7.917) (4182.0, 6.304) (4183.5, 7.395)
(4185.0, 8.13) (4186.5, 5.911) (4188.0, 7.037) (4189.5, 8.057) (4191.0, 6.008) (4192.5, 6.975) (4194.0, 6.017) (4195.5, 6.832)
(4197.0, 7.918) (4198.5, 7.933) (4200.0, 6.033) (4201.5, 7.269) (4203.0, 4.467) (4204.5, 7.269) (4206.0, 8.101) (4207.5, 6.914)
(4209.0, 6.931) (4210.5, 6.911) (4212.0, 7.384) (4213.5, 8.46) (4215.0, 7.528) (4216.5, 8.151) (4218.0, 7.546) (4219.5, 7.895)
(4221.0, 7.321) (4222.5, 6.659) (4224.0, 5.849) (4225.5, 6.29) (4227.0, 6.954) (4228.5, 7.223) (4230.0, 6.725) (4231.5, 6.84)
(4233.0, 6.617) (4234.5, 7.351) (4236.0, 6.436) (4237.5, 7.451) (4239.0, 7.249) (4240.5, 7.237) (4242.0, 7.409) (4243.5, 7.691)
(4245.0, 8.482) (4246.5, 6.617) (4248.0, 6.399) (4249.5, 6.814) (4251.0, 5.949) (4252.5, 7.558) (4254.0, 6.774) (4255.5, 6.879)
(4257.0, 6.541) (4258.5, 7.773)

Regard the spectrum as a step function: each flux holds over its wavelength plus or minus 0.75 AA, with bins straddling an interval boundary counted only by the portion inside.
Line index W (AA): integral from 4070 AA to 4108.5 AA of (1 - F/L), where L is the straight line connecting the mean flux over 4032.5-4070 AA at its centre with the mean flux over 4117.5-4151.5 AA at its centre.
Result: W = 3.19 AA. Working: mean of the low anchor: 6.96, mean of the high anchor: 6.66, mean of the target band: 6.26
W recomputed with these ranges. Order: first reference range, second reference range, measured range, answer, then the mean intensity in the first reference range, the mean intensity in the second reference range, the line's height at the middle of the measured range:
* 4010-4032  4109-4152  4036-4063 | 0.45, 7.38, 6.57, 7.17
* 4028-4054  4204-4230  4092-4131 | 7.47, 7.37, 7.24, 7.32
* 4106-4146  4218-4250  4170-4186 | -0.61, 6.37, 7.04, 6.69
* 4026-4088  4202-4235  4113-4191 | 2.00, 6.94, 7.06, 7.01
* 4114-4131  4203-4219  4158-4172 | -0.71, 6.12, 7.38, 6.73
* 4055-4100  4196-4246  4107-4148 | 1.25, 6.35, 7.16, 6.63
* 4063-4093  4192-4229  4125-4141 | 0.48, 6.69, 7.07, 6.85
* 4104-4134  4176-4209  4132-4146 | -1.59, 6.02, 6.97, 6.28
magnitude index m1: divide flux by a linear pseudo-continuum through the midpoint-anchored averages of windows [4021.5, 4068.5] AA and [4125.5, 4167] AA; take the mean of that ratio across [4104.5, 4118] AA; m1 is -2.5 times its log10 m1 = 0.19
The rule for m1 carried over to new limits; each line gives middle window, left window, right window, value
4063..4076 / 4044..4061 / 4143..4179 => 0.02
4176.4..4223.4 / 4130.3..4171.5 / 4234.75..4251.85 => -0.01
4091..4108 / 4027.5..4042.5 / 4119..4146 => 0.20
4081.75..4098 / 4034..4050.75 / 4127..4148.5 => 0.14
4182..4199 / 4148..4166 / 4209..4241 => 0.01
